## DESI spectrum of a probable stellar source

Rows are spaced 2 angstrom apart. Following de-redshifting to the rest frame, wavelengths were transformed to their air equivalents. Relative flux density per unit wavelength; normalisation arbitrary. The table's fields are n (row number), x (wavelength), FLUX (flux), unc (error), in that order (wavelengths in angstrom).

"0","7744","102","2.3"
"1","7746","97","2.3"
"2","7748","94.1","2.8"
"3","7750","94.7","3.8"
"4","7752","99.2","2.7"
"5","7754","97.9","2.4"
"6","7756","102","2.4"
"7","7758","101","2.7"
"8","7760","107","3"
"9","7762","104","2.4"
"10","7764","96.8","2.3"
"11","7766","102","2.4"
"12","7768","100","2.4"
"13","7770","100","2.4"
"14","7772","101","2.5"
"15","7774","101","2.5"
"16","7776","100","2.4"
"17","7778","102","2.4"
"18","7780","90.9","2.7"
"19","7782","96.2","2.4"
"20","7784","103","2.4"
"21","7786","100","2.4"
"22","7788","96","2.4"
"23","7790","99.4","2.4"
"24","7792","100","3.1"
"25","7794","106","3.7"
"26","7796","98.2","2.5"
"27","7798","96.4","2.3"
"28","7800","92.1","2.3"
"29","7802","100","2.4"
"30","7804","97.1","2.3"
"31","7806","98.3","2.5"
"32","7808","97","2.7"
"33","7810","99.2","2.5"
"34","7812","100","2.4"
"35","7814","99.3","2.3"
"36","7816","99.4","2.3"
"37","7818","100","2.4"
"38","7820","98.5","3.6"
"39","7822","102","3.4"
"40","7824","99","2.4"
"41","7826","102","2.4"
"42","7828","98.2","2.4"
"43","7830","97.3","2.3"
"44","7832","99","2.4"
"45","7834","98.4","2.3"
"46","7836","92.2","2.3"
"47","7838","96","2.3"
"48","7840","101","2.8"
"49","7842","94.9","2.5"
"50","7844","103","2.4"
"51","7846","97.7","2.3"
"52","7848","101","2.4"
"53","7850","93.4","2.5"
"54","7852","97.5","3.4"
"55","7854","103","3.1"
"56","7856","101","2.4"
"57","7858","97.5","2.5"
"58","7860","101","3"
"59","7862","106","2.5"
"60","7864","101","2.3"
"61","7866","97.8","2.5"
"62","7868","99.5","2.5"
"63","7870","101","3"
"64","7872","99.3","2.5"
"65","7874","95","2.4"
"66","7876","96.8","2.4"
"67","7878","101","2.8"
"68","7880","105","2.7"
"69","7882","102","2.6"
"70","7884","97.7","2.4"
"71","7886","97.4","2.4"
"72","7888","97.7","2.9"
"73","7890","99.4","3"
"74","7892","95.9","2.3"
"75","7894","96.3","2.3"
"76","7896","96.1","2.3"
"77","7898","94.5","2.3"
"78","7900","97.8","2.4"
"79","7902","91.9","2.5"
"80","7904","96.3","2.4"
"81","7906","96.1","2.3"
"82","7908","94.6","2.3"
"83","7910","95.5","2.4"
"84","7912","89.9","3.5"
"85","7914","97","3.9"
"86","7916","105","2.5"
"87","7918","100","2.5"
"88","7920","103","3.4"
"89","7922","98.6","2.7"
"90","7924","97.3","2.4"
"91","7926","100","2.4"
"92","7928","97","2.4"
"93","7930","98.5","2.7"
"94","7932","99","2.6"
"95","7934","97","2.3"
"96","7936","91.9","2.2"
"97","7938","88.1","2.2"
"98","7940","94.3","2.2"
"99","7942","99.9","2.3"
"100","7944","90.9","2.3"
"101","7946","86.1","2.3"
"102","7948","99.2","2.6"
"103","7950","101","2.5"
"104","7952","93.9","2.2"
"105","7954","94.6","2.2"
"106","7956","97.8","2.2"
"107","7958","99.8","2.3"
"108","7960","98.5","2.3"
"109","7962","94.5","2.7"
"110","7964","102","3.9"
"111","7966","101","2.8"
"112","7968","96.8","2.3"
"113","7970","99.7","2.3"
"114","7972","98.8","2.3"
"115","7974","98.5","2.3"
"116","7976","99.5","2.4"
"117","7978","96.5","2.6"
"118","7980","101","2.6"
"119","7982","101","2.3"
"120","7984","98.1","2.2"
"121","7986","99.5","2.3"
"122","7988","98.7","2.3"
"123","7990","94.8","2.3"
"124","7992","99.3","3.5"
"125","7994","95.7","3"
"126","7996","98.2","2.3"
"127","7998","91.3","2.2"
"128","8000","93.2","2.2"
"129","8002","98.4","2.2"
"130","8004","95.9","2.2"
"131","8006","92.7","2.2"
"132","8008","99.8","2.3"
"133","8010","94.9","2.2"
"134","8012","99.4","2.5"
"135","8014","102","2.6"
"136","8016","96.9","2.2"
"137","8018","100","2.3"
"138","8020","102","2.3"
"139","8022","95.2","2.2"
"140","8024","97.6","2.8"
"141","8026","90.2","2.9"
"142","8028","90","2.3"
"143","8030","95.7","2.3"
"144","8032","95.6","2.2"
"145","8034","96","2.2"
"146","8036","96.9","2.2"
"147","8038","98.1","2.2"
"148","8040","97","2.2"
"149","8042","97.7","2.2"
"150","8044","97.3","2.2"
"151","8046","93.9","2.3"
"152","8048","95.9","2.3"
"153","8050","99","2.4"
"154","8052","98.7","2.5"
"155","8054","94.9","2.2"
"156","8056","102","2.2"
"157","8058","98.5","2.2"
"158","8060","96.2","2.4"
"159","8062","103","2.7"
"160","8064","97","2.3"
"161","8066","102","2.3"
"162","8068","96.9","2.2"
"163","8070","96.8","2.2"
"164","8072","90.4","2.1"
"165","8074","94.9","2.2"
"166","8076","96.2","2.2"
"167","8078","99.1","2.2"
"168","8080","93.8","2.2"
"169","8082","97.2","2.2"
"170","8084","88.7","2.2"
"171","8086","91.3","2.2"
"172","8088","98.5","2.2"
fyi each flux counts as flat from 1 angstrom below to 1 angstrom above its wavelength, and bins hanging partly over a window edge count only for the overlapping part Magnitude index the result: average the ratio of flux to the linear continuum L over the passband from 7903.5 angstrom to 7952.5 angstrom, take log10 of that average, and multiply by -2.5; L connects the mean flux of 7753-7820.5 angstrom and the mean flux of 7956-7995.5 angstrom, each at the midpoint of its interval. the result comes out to 0.03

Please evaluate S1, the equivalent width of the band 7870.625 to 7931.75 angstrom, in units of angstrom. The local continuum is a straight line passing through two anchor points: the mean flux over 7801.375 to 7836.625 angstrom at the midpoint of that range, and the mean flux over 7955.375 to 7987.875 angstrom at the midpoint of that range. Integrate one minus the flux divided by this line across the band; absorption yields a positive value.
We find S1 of 0.7 angstrom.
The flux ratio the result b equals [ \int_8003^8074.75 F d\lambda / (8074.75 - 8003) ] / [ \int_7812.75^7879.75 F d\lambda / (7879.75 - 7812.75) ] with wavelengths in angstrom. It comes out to 0.98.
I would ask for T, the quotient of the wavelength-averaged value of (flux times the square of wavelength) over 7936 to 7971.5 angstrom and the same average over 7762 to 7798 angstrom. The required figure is 1.01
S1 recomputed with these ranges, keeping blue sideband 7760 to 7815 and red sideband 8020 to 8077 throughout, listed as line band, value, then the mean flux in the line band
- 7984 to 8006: 0.18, 96.4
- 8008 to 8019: -0.20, 98.7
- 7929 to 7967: 0.56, 96.2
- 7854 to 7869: -0.33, 101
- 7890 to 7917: 0.56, 96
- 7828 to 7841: 0.18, 97.4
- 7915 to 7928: -0.33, 100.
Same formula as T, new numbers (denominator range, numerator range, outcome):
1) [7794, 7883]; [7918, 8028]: 1.01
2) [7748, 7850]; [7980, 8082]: 1.04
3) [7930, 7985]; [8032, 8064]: 1.03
